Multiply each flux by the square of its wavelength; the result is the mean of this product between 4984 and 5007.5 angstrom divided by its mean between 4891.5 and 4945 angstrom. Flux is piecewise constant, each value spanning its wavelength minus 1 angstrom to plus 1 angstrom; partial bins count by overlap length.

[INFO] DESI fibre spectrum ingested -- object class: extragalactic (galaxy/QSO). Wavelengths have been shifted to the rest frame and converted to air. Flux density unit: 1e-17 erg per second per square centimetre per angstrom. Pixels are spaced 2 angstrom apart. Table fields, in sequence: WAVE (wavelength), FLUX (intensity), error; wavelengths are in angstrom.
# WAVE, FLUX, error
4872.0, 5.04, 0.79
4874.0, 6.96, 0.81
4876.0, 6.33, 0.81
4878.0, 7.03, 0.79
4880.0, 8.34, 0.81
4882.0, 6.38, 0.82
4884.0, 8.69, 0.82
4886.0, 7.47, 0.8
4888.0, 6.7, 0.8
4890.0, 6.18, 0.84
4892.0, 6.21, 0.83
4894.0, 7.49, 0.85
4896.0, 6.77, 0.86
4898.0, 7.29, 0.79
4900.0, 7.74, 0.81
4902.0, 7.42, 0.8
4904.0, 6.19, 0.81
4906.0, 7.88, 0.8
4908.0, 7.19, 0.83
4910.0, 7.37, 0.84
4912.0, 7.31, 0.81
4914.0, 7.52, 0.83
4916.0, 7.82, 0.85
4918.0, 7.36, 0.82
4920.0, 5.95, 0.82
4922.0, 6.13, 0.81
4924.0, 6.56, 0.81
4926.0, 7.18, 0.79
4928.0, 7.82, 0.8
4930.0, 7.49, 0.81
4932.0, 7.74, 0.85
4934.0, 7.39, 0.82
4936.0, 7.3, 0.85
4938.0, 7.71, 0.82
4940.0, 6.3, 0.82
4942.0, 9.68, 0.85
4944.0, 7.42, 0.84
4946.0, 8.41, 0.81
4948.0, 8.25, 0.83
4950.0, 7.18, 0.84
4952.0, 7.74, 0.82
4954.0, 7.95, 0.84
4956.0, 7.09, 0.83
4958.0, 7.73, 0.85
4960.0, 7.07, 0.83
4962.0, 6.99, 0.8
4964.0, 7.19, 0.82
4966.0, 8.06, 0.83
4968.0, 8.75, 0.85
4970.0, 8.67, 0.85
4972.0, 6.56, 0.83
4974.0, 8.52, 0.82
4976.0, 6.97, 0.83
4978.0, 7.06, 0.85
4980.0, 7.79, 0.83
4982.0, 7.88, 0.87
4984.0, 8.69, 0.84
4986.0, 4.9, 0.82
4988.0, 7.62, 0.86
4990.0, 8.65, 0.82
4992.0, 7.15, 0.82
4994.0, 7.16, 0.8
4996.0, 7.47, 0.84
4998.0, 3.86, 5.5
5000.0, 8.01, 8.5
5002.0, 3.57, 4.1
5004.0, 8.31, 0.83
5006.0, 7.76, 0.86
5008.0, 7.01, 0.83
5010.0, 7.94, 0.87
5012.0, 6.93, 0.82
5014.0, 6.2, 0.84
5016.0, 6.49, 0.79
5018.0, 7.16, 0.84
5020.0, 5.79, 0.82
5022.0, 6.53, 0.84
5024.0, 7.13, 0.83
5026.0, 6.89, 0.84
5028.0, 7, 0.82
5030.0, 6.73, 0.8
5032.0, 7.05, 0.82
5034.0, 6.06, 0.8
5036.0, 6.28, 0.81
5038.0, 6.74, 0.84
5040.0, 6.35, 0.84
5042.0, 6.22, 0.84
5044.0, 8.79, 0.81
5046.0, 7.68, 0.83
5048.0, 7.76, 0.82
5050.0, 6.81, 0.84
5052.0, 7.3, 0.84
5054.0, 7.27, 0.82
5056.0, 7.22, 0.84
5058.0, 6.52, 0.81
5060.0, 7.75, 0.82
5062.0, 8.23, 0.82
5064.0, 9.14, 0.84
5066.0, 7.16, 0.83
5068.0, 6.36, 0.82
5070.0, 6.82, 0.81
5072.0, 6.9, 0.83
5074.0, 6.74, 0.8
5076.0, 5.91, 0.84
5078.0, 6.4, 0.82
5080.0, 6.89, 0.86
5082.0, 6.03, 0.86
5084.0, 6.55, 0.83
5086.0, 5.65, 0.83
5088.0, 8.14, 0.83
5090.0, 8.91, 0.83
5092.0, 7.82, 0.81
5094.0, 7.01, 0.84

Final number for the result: 0.97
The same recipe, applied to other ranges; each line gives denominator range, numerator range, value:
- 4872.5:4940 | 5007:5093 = 1.04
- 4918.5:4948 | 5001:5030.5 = 0.95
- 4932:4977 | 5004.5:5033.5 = 0.92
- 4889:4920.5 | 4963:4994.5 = 1.10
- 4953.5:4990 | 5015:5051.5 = 0.93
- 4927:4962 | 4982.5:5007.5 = 0.93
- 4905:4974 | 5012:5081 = 0.97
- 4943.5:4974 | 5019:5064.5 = 0.95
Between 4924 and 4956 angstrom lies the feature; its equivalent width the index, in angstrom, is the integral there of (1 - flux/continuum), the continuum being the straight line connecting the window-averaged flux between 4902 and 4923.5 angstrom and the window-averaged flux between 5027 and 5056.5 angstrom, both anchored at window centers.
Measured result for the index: -2.66 angstrom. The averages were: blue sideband 7.08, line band 7.65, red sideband 7.01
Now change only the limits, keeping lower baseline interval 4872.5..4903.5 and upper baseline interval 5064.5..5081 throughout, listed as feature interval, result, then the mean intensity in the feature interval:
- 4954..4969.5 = -1.5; 7.62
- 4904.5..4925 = -0.2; 7.09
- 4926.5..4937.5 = -0.8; 7.54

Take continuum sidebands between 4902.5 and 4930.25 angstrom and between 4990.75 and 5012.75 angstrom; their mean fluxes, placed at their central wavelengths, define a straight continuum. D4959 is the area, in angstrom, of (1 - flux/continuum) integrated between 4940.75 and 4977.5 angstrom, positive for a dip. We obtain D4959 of -4.1 angstrom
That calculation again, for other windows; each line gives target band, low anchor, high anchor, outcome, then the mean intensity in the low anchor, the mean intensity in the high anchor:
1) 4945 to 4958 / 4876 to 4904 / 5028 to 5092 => -1.2 angstrom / 7.14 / 7.06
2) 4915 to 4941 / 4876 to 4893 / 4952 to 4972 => 1.0 angstrom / 7.08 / 7.67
